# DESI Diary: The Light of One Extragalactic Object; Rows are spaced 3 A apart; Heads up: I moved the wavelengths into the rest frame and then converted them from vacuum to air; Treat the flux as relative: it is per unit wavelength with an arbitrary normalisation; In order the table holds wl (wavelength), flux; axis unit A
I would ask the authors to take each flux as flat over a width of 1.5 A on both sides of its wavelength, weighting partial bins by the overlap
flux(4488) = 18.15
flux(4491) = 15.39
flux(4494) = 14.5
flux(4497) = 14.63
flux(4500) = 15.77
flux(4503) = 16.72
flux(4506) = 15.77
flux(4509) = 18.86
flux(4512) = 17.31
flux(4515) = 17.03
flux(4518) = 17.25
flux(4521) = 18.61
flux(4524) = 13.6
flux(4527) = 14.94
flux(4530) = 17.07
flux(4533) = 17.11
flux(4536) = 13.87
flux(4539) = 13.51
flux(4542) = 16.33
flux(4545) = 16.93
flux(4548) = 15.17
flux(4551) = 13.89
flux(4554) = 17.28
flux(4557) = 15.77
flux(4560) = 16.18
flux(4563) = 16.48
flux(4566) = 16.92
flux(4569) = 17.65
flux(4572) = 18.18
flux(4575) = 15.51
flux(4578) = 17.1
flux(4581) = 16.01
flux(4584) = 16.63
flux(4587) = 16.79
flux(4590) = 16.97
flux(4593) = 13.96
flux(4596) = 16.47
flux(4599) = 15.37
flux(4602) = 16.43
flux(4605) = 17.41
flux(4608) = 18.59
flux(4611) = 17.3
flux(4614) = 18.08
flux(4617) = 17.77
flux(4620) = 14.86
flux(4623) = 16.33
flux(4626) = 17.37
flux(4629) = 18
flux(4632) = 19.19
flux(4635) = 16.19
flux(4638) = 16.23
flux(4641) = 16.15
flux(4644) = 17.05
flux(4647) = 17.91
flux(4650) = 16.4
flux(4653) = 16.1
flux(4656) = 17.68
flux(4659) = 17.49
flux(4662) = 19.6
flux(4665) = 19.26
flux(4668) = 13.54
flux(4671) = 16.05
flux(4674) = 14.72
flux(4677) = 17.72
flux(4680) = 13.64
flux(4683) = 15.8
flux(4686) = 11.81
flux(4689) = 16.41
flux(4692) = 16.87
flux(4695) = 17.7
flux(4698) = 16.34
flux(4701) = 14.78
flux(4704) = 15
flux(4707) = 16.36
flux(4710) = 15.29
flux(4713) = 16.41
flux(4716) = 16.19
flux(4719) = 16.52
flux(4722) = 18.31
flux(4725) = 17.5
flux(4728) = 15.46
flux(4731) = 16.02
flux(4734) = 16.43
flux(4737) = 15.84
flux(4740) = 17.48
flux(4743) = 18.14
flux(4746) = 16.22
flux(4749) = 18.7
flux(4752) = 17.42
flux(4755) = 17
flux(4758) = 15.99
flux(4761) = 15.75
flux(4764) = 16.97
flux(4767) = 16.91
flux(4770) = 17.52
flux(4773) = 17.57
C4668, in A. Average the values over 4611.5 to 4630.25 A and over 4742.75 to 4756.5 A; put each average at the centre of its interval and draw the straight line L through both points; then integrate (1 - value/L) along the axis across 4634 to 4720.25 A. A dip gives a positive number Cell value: 4.9 A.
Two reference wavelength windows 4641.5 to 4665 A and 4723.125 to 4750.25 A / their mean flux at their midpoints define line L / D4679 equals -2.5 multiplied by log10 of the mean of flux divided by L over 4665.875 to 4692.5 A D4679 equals 0.14 mag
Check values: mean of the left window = 17.5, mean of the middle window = 15.2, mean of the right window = 16.9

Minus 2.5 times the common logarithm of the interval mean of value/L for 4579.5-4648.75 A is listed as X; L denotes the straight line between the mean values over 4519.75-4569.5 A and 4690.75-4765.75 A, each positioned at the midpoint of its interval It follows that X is -0.043 mag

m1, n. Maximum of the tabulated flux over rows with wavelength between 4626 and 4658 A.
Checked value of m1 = 19.19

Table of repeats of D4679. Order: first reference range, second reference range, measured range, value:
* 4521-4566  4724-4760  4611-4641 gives -0.06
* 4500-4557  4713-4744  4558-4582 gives -0.03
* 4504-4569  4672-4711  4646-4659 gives -0.09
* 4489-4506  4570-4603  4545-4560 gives 0.02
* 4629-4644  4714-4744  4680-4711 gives 0.09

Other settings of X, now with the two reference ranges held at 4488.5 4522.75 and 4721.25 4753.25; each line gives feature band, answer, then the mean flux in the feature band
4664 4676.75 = 0.062 mag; 15.9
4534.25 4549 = 0.098 mag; 15.2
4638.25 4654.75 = 0.009 mag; 16.7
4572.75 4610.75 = 0.015 mag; 16.5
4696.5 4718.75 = 0.076 mag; 15.8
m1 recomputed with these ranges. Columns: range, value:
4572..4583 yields 18.18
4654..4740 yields 19.6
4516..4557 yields 18.61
